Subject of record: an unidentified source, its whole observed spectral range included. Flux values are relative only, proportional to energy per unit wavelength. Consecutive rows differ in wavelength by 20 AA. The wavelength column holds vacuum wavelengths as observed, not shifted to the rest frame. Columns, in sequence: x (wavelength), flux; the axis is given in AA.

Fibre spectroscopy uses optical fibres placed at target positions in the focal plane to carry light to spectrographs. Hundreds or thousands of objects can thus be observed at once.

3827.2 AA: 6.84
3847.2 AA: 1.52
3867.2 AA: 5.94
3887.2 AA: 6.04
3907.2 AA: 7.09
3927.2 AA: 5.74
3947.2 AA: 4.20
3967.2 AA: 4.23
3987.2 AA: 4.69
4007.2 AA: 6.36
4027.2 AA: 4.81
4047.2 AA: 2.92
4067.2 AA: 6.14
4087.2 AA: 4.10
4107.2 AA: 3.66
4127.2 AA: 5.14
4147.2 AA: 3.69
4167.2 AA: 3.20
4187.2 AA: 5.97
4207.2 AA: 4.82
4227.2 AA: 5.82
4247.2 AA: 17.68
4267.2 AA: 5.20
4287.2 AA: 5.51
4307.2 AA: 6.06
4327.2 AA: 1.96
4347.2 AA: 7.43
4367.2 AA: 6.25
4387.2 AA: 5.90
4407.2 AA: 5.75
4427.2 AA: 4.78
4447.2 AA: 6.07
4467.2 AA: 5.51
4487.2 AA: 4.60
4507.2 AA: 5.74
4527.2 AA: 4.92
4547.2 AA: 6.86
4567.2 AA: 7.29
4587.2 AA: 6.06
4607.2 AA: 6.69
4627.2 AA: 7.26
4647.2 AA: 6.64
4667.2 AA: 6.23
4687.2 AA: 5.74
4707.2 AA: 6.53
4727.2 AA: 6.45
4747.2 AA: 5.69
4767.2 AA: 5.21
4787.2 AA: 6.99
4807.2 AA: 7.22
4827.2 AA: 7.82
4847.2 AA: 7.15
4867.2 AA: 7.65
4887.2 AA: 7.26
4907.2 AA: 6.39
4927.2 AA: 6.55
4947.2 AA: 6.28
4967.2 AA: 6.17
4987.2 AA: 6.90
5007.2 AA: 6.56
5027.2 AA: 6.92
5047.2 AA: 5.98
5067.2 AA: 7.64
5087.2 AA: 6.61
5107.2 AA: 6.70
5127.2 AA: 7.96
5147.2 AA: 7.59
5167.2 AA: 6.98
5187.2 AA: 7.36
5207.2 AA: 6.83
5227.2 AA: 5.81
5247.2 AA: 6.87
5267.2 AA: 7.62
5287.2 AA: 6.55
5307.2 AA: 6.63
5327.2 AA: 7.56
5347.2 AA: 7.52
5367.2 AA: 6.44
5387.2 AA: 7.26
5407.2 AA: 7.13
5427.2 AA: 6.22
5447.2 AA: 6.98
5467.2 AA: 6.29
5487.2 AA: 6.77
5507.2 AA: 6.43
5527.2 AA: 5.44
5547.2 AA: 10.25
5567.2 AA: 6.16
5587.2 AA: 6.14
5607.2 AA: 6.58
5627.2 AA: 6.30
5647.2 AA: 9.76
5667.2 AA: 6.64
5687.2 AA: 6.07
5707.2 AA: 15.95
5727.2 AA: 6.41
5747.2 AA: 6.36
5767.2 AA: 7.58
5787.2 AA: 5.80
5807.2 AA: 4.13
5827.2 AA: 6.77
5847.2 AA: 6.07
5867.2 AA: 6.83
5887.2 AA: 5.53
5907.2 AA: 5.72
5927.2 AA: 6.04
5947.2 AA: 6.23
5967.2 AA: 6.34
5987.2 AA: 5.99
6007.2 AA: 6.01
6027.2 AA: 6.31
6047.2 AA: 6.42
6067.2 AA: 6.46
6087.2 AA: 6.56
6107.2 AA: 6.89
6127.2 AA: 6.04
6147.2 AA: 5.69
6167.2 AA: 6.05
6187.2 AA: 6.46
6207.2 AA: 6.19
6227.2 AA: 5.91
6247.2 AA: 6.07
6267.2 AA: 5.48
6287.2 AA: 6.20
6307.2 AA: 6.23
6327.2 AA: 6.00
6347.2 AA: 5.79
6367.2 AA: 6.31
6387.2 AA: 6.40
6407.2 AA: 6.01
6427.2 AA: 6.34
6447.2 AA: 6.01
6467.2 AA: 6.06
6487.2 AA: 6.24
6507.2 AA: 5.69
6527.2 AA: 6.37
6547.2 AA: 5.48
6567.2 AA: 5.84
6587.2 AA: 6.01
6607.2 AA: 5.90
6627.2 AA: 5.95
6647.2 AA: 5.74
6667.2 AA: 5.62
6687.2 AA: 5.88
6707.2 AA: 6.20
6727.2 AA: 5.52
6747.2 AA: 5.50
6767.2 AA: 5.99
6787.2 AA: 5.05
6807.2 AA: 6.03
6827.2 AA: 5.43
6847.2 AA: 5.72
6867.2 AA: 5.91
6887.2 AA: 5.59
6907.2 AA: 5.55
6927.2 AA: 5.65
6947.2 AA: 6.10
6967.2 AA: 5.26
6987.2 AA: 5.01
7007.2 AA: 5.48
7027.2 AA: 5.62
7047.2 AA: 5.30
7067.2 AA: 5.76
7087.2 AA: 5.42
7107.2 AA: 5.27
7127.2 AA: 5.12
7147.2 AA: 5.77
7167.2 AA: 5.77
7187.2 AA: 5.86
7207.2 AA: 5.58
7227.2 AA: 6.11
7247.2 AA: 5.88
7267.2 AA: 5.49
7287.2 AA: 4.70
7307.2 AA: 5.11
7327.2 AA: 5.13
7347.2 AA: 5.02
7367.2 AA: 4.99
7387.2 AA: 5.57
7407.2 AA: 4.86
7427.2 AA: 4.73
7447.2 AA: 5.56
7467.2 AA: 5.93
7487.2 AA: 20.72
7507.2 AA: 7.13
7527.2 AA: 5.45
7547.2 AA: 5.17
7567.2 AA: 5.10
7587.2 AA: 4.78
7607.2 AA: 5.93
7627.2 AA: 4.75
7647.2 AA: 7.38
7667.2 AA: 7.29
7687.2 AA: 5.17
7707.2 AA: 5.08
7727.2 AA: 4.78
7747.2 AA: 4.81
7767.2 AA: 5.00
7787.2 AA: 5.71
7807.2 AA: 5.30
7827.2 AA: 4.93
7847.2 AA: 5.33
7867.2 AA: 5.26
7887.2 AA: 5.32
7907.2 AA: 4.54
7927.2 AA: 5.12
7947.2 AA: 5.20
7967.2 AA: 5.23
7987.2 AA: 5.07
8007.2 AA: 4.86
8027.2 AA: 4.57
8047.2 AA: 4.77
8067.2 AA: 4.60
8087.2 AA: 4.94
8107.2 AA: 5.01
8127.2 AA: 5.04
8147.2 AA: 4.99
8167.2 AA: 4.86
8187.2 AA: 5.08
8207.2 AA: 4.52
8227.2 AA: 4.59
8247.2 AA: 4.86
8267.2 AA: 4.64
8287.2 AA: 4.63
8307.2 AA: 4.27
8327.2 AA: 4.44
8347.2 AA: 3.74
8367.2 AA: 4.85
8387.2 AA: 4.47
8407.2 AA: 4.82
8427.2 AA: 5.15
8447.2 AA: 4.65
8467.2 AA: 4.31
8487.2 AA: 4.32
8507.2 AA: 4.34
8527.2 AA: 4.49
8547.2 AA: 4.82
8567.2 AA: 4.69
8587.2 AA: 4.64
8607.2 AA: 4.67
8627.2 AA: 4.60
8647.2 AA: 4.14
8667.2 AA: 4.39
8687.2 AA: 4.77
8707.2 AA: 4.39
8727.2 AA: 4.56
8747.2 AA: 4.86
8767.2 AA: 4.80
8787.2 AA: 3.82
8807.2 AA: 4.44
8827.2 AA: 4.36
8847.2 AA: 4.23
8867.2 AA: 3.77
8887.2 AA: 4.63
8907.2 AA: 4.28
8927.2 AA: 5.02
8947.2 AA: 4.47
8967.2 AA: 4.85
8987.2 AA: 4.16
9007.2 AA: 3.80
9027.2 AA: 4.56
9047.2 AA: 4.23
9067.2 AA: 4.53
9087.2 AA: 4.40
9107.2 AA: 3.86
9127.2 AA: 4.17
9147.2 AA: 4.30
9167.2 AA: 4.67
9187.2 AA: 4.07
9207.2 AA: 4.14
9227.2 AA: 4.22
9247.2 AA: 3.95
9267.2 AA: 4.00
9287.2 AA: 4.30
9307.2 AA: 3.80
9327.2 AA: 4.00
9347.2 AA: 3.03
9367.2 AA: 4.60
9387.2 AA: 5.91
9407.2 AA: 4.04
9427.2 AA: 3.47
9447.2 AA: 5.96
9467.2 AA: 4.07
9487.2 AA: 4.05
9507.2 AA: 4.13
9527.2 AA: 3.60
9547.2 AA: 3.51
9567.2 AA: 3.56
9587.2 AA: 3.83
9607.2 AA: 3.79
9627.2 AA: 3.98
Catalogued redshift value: 0.14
